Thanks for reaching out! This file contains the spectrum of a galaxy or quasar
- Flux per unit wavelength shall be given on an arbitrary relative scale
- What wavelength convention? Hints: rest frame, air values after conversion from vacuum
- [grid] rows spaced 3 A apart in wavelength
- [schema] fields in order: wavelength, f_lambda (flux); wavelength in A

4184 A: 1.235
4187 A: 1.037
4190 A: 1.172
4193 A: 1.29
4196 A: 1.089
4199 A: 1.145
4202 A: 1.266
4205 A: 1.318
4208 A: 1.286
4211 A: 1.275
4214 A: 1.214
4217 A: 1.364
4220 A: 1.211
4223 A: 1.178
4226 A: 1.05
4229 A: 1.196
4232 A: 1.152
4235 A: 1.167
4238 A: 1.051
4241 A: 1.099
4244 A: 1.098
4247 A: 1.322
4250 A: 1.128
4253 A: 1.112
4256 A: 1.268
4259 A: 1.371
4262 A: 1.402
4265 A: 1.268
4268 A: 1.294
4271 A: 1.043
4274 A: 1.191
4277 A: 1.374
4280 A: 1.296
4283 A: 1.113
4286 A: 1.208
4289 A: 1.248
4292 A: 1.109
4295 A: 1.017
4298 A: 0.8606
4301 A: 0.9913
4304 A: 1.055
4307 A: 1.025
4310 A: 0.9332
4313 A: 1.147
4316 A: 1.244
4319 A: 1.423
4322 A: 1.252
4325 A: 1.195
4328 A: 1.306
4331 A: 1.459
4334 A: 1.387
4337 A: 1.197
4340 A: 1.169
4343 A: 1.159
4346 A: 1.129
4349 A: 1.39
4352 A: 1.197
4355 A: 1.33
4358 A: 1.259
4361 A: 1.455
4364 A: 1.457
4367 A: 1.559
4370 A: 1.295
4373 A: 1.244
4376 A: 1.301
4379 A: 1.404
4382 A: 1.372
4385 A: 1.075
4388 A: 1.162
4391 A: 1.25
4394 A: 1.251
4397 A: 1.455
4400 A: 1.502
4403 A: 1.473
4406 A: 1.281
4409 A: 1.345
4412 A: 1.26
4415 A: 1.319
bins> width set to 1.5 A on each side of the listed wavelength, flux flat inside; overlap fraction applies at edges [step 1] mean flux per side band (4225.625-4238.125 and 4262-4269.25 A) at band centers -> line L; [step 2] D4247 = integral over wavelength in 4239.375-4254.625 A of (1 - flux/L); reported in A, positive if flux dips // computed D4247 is 0.8 A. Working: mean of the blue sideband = 1.14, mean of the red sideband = 1.31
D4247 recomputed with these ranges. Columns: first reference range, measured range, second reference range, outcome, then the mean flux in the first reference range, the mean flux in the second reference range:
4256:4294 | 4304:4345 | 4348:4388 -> 2.3 A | 1.24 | 1.33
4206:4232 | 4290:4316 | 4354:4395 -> 4.8 A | 1.22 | 1.32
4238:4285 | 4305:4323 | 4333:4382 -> 1.5 A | 1.22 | 1.31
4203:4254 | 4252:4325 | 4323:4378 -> 4.0 A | 1.19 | 1.31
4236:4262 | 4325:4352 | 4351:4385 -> 0.8 A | 1.19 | 1.34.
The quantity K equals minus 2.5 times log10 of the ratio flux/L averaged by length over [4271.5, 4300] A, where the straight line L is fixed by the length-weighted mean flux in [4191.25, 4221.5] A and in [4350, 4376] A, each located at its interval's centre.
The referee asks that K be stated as 0.130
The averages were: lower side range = 1.25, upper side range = 1.35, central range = 1.15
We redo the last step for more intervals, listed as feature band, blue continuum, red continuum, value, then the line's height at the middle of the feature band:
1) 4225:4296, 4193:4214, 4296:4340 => 0.01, 1.2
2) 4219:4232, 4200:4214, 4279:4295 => 0.09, 1.25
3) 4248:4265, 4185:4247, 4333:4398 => -0.04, 1.22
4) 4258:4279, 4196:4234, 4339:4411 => -0.02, 1.25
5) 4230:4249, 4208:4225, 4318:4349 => 0.09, 1.25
